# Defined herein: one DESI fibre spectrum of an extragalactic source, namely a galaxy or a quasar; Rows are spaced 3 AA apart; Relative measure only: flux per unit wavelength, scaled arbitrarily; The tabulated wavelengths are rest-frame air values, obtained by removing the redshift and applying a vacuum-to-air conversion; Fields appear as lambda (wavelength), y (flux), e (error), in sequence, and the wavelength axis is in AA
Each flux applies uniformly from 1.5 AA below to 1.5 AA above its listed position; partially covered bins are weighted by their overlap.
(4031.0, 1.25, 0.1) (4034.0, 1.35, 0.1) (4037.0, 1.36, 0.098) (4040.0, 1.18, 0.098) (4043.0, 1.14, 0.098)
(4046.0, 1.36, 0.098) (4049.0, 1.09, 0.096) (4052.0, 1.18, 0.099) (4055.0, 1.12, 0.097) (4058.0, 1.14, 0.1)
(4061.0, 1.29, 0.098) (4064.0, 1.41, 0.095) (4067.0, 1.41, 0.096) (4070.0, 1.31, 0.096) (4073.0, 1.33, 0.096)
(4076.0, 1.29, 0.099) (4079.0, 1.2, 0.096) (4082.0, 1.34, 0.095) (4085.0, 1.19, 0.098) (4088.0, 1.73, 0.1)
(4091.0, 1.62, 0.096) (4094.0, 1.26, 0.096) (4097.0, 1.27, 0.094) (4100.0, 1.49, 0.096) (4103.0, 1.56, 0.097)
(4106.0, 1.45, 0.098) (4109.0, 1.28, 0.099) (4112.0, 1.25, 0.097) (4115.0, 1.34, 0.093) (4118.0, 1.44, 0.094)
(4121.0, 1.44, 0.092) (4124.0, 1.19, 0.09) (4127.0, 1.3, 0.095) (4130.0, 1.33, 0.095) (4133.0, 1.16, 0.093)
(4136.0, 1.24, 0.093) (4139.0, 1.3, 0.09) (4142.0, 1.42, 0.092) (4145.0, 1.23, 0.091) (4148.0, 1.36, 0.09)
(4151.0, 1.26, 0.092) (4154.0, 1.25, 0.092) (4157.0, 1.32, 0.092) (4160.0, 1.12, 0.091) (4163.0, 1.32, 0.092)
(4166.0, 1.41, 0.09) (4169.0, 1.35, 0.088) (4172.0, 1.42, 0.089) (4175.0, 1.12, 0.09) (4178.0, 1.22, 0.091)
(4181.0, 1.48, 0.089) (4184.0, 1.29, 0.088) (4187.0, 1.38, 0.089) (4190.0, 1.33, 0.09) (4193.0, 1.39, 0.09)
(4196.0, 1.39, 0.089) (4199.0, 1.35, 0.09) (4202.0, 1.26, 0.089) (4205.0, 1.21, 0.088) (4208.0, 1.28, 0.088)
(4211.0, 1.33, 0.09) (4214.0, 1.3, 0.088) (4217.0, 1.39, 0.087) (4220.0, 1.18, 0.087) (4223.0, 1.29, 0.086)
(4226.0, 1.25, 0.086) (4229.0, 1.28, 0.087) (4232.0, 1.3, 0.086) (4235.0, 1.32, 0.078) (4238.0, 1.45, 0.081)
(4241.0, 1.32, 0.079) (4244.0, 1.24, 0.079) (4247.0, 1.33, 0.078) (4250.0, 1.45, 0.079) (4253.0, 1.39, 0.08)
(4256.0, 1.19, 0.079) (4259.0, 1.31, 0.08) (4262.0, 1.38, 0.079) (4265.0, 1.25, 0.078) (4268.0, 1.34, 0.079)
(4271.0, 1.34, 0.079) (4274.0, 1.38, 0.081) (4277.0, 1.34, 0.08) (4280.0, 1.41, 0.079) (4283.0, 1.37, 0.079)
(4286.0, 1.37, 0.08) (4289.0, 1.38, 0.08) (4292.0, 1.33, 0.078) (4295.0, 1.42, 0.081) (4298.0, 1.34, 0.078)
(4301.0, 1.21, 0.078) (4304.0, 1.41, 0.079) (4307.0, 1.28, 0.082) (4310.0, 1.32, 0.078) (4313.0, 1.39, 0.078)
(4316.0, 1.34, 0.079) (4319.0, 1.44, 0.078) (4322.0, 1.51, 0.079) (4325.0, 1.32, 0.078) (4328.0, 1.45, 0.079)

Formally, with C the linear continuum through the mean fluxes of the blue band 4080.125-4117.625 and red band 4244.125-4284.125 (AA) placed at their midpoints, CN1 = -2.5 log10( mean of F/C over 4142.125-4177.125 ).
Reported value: 0.070 mag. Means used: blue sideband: 1.4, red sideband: 1.34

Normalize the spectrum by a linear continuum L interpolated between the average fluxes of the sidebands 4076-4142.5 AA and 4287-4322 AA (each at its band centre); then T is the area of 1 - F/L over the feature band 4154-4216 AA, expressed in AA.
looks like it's 1.9 AA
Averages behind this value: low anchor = 1.35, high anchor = 1.36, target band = 1.31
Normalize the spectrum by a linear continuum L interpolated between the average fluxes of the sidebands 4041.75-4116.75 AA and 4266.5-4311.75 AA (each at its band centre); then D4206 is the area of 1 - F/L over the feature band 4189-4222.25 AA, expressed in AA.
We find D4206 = 0.74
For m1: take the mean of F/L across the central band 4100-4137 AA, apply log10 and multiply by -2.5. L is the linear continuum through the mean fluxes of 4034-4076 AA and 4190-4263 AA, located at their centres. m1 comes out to -0.05 mag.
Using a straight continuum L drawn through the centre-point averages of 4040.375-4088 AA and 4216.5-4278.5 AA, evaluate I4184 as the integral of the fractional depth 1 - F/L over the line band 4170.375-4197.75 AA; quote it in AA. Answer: -0.7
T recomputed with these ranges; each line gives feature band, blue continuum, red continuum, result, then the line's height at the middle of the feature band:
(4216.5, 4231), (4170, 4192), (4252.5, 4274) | 0.52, 1.32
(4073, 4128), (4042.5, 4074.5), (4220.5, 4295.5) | -4.14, 1.27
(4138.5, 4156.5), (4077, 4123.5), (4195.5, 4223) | 0.56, 1.35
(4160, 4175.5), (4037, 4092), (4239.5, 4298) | 0.03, 1.32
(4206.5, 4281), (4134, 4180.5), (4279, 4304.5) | 0.72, 1.33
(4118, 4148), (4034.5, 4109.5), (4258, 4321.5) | 0.65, 1.33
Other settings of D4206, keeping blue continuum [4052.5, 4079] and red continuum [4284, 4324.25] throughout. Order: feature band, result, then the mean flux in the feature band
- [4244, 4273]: 0.4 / 1.33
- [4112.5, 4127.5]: -0.5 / 1.34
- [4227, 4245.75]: 0.3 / 1.32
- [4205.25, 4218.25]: 0.2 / 1.31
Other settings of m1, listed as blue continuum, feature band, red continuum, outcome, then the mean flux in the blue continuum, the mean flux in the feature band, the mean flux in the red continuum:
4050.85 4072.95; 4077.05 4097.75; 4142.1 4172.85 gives -0.08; 1.27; 1.37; 1.31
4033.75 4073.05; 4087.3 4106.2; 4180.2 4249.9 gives -0.16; 1.26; 1.47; 1.32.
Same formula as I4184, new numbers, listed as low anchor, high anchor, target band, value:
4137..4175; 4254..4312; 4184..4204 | -0.42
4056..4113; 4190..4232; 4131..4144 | 0.53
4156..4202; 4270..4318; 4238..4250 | 0.05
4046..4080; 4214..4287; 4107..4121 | -0.74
